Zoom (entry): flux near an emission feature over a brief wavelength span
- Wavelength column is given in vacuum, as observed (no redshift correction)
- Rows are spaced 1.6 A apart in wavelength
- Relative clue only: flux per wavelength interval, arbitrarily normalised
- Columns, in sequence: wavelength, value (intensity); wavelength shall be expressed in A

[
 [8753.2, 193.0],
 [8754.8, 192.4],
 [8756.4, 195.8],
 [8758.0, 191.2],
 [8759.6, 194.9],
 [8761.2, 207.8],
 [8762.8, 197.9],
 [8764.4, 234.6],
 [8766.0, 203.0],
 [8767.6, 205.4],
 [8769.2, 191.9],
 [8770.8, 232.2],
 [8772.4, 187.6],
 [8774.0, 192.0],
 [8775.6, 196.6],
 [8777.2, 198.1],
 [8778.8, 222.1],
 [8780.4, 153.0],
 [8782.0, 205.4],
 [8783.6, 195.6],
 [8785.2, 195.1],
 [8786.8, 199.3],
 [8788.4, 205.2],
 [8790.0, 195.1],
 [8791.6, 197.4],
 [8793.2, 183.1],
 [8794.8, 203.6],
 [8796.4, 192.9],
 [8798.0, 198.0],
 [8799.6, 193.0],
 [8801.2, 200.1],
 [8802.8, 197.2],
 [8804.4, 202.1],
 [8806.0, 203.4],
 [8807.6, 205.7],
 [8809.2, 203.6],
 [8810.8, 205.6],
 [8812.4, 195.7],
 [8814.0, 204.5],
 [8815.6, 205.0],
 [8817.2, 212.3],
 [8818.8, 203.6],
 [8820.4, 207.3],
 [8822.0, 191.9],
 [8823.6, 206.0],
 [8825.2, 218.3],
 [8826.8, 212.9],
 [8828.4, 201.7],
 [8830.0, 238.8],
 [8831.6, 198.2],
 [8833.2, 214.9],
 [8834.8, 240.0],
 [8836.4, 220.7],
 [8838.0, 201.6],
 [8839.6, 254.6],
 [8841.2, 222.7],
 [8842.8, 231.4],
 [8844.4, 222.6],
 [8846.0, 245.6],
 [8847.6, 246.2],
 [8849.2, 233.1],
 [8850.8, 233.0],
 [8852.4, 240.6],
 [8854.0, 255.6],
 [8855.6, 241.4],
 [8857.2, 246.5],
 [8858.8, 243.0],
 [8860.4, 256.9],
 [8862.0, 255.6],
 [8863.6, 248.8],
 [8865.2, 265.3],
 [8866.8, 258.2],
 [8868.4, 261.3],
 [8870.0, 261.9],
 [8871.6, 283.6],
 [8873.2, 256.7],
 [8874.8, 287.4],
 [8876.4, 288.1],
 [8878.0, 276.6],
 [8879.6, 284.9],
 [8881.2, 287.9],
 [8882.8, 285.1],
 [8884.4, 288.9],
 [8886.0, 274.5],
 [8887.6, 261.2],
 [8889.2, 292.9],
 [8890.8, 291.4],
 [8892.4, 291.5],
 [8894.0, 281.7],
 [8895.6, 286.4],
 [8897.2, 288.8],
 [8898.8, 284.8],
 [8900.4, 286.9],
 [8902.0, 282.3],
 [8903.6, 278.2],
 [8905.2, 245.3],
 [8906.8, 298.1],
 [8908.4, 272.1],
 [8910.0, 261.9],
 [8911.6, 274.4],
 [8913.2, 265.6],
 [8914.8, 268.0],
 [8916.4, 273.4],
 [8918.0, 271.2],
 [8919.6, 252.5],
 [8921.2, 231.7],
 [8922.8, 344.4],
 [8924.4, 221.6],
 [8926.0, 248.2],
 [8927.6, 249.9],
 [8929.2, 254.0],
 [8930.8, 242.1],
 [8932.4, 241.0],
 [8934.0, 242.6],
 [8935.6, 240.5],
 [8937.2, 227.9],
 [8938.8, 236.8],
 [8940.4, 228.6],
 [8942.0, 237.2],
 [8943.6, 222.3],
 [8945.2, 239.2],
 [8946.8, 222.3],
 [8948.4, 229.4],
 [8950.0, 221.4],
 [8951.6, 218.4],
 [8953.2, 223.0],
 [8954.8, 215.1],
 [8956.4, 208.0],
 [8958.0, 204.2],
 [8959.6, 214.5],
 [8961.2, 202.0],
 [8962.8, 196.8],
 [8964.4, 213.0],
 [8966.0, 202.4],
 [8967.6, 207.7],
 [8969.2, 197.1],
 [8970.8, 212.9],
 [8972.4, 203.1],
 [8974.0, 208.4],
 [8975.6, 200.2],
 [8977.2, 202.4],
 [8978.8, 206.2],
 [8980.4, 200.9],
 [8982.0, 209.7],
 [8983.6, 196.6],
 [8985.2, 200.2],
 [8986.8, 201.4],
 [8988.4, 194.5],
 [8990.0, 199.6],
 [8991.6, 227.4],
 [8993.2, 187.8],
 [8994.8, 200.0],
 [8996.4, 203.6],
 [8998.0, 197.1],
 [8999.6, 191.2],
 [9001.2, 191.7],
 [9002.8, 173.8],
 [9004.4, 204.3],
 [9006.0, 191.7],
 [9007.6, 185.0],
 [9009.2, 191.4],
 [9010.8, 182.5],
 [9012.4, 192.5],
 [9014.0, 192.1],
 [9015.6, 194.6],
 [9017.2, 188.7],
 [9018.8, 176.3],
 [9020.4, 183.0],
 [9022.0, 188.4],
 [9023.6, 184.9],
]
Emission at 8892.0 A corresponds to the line Mg II 2798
